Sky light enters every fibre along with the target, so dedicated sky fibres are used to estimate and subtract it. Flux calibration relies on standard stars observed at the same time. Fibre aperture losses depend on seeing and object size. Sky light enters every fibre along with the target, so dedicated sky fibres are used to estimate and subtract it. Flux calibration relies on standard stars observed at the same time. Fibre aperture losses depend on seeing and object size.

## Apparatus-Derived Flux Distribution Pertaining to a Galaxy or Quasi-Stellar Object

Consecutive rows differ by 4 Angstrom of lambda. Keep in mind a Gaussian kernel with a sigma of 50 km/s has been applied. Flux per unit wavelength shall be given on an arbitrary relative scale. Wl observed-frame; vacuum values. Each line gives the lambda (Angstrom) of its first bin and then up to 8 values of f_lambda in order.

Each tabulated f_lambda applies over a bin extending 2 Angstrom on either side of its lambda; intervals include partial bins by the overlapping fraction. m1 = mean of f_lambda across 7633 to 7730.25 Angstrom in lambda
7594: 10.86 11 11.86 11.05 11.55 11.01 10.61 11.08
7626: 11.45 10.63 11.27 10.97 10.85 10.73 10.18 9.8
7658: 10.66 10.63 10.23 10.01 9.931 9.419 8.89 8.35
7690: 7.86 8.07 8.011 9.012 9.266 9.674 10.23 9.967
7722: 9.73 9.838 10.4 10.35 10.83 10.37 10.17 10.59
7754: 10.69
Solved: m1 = 9.73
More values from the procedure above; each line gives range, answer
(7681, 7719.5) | 8.92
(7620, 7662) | 10.8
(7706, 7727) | 9.83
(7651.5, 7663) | 10.3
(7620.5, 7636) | 11.1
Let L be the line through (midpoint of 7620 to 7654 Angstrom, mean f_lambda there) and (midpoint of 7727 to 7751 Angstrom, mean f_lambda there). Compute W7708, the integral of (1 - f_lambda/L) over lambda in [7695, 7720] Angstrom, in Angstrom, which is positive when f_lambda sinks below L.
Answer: 2.9 Angstrom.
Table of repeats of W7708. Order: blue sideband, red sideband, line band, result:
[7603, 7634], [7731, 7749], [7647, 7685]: 3.12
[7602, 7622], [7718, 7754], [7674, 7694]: 3.65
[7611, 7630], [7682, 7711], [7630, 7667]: -1.76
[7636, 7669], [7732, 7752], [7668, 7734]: 7.26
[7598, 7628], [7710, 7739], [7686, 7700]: 3.23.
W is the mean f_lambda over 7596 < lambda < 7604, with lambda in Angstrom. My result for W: 11.4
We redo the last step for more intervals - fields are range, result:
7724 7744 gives 10.4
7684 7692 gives 8.11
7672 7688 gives 9.15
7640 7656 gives 10.4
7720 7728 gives 9.78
